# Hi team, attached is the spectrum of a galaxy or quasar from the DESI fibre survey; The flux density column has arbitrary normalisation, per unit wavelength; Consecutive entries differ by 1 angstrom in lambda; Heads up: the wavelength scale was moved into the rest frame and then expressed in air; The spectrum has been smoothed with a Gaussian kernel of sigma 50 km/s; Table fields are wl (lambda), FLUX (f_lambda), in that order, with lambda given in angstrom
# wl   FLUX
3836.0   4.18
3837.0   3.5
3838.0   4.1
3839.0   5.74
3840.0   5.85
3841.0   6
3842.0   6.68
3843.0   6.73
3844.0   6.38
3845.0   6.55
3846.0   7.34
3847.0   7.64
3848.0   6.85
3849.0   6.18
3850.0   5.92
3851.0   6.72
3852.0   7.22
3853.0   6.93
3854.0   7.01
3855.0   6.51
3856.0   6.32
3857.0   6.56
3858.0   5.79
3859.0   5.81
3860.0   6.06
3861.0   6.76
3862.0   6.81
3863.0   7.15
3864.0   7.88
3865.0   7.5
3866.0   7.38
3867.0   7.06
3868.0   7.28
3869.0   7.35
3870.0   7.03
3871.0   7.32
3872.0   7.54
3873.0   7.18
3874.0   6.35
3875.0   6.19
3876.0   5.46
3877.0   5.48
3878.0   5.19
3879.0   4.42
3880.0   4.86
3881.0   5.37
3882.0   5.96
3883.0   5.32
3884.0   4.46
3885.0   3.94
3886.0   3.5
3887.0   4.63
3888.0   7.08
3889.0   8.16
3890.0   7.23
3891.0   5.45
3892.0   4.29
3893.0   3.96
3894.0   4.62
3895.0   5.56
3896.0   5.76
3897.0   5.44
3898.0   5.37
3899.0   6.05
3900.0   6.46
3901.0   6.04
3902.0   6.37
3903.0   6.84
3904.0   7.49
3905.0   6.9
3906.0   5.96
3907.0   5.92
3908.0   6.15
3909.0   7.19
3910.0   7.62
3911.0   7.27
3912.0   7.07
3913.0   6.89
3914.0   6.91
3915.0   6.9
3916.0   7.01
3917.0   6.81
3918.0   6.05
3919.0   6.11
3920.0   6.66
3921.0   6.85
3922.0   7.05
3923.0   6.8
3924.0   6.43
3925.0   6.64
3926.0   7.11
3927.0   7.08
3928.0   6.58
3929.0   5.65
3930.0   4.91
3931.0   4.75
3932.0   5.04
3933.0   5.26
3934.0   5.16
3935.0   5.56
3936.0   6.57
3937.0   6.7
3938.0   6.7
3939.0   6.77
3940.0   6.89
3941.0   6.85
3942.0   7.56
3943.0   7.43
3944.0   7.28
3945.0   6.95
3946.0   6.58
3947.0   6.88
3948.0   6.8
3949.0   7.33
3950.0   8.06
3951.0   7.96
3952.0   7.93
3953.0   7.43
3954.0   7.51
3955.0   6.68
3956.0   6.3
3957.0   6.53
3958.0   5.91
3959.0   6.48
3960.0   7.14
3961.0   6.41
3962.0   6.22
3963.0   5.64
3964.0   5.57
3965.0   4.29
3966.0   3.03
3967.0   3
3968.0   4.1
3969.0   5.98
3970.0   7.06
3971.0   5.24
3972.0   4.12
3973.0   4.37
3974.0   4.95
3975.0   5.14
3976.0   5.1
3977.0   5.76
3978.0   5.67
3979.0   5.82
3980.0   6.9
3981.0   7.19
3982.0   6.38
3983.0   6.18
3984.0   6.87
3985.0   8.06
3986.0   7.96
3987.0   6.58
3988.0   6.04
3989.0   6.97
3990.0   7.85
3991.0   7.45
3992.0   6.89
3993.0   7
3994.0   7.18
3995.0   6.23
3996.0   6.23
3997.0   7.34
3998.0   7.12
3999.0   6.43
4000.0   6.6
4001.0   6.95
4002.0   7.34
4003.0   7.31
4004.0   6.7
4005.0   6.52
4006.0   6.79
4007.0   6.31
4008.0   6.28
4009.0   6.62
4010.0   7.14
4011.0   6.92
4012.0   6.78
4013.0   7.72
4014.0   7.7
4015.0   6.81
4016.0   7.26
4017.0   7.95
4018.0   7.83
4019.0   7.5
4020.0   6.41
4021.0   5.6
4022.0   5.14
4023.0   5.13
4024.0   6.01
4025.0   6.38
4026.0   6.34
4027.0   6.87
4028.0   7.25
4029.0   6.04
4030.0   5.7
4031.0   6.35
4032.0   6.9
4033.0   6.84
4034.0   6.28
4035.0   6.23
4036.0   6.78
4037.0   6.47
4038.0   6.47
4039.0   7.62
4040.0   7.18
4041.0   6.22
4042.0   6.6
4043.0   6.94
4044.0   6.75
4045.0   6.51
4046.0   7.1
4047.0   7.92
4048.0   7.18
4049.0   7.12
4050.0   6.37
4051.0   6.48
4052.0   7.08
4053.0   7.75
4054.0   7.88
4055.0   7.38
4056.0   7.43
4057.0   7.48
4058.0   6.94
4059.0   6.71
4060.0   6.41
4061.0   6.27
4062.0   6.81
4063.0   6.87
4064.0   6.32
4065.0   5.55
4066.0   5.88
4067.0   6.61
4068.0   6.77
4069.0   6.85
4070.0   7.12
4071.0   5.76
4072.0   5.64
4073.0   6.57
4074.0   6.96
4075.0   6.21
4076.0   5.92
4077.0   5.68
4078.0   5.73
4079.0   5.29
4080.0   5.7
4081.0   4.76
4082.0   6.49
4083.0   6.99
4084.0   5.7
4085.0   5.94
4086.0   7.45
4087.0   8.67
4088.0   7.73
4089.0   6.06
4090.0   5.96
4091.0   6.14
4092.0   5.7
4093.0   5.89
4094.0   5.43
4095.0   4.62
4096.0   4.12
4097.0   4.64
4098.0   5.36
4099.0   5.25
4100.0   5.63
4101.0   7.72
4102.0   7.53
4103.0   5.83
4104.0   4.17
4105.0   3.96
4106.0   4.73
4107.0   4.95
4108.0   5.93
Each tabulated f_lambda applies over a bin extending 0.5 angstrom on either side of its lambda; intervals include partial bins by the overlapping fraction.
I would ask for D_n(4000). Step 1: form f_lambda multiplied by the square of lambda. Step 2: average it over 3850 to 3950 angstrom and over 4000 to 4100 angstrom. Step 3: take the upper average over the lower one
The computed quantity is 1.11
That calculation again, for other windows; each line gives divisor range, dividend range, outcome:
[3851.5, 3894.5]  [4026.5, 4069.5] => 1.20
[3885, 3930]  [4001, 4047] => 1.13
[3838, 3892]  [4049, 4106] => 1.10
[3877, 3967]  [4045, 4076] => 1.17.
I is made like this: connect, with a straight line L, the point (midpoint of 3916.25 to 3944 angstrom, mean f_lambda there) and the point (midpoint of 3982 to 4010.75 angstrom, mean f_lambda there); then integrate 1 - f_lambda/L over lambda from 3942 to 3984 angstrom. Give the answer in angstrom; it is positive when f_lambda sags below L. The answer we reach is 3.0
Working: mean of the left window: 6.39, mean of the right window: 6.88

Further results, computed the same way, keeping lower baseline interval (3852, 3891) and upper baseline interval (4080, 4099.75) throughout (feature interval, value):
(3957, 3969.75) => 1.5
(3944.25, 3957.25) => -2.1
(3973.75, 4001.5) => -2.4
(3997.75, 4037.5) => -4.1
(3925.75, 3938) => 0.6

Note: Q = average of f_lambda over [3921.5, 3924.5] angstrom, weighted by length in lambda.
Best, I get 6.76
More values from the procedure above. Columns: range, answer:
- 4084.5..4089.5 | 7.17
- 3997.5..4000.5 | 6.72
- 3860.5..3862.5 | 6.79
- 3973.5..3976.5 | 5.06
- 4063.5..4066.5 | 5.92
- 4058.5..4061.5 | 6.46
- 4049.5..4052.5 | 6.64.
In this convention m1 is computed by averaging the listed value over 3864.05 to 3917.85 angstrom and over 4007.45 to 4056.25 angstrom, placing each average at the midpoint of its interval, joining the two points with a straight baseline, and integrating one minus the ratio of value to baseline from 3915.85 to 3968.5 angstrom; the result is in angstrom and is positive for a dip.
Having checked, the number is 0.45 angstrom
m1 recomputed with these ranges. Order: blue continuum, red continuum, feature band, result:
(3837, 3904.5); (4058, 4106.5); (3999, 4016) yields -2.3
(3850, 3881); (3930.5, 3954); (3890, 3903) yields 2.1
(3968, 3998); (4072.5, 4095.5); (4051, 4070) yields -1.9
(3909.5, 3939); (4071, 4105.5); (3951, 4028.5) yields -2.6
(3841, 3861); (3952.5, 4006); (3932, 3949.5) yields -0.7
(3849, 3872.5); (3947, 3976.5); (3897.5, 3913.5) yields -0.4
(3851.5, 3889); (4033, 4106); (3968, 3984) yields 1.5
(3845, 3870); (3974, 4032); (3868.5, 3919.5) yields 5.3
